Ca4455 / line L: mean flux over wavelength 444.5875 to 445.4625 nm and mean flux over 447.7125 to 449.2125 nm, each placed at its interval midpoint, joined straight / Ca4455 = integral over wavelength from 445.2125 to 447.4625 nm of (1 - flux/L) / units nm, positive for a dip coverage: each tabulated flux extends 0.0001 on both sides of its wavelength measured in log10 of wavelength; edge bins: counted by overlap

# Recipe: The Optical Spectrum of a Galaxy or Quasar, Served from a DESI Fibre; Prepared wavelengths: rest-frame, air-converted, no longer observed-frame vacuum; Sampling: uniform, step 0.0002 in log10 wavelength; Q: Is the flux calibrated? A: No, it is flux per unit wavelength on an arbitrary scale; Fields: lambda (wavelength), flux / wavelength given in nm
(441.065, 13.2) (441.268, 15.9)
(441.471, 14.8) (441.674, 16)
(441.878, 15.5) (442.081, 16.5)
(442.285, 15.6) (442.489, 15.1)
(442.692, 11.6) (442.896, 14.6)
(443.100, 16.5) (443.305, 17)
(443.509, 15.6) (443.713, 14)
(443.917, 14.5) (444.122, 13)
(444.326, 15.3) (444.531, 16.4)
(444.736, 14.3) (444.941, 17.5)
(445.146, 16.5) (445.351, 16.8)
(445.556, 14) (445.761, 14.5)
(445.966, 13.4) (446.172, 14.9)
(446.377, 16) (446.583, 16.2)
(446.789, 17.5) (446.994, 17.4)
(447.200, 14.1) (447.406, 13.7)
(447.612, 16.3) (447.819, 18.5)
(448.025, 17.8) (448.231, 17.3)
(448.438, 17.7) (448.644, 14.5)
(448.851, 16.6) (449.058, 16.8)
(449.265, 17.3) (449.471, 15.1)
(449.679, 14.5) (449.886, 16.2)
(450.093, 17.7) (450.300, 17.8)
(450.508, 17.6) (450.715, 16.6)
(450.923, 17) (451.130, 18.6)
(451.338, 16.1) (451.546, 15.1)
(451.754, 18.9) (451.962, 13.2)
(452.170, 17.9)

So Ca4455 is 0.16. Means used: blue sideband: 16.3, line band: 15.4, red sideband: 17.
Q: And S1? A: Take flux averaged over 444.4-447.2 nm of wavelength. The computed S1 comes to 15.7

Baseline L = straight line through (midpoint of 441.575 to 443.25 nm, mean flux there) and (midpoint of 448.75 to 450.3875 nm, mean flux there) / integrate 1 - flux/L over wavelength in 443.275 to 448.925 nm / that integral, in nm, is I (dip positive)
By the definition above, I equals 0.048 nm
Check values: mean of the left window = 15.2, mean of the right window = 16.5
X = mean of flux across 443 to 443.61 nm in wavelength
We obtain 16.3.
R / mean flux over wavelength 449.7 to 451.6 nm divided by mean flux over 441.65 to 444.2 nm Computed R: 1.13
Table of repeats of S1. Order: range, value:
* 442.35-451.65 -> 15.9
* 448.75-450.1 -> 16.2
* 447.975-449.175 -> 16.7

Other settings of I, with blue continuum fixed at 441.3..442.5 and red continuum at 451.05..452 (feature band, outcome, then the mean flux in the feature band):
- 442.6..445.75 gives 0.14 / 15.2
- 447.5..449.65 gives -0.06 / 16.7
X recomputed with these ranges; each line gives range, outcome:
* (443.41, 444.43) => 14.5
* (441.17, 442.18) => 15.7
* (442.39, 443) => 13.8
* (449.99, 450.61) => 17.7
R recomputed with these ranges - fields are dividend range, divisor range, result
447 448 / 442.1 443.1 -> 1.09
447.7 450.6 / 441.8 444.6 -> 1.12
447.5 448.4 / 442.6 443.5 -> 1.16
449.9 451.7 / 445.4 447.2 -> 1.10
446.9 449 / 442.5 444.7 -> 1.10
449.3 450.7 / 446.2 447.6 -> 1.05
